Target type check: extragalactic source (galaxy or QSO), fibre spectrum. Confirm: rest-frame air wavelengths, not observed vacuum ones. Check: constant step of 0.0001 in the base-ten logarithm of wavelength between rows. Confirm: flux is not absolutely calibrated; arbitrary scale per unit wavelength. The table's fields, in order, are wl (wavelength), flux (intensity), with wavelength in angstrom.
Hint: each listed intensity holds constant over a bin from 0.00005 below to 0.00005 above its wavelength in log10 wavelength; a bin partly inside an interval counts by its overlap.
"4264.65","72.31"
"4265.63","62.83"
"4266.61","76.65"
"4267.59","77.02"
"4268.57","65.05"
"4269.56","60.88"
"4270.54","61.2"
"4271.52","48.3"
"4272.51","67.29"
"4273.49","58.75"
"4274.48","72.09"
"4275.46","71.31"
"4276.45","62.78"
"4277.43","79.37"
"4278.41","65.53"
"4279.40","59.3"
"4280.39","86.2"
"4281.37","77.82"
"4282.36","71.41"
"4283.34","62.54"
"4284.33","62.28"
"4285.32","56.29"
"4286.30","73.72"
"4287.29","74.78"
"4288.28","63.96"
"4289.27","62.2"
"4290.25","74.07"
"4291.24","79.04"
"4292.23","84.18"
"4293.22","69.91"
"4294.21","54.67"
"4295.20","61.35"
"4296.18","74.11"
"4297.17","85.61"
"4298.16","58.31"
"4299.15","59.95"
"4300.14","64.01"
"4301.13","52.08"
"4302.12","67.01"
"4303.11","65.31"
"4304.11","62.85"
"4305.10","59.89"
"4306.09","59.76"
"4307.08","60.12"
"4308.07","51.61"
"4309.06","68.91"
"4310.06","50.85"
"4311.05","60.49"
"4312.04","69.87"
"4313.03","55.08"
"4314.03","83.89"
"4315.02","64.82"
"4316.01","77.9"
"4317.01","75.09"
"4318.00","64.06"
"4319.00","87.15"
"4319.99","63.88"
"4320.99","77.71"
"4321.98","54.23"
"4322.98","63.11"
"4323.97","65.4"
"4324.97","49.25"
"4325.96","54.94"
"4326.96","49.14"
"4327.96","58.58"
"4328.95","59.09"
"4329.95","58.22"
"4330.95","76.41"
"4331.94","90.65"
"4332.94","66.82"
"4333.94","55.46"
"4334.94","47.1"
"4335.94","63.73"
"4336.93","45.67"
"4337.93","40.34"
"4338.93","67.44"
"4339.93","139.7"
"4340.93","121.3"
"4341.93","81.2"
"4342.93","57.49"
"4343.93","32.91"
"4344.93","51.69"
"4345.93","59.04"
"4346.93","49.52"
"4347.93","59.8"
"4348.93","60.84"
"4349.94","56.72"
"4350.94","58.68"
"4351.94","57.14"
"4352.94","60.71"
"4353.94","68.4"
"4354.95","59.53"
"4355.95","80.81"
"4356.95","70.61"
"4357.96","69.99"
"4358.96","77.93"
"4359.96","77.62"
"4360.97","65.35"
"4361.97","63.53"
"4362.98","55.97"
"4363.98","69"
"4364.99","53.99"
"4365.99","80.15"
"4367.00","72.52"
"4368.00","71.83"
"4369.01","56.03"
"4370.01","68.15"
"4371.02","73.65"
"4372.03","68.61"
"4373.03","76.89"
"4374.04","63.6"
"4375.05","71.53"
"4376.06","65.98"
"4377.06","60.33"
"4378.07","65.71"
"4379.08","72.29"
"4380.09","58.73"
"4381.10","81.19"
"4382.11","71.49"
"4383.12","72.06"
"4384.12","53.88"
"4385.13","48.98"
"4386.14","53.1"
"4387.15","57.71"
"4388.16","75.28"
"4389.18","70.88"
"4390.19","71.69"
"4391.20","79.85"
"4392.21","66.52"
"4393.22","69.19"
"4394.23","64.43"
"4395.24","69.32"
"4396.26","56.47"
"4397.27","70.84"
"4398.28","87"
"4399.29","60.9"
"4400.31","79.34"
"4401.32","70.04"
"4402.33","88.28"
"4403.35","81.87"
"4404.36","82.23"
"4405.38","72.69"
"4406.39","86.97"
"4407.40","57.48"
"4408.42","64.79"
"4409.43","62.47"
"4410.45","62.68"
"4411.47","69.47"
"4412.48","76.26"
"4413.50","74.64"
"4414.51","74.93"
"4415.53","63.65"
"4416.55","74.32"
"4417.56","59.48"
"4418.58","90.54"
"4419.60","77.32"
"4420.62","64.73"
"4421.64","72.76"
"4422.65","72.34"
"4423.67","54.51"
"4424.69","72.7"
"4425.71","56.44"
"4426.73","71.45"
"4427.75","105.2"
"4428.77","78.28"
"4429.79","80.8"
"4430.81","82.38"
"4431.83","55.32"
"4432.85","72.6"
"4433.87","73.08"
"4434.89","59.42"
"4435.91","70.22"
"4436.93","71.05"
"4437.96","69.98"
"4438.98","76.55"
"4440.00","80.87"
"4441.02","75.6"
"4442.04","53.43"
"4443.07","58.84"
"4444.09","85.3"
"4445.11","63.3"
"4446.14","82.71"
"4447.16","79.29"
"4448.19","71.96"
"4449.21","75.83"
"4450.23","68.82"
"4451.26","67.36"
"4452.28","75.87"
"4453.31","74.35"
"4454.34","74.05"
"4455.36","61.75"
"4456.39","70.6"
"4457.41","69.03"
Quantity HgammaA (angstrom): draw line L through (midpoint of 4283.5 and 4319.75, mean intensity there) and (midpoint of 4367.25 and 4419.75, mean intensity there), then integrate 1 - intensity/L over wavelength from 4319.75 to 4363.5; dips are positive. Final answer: 2.1 angstrom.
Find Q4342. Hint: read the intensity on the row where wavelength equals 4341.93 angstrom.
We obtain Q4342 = 81.2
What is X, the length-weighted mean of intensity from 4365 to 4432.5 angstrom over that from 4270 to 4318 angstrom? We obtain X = 1.06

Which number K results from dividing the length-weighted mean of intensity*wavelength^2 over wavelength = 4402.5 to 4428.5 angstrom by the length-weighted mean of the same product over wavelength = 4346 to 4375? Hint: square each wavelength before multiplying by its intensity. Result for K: 1.12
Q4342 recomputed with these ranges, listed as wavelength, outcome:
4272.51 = 67.29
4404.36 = 82.23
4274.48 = 72.09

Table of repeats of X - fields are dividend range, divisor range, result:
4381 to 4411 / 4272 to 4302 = 1.02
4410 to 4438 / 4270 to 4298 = 1.05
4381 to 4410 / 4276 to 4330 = 1.06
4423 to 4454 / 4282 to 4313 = 1.11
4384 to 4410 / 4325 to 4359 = 1.08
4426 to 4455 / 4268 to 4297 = 1.08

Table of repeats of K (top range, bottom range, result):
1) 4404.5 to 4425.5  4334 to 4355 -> 1.14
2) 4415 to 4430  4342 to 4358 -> 1.26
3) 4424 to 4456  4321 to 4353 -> 1.20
